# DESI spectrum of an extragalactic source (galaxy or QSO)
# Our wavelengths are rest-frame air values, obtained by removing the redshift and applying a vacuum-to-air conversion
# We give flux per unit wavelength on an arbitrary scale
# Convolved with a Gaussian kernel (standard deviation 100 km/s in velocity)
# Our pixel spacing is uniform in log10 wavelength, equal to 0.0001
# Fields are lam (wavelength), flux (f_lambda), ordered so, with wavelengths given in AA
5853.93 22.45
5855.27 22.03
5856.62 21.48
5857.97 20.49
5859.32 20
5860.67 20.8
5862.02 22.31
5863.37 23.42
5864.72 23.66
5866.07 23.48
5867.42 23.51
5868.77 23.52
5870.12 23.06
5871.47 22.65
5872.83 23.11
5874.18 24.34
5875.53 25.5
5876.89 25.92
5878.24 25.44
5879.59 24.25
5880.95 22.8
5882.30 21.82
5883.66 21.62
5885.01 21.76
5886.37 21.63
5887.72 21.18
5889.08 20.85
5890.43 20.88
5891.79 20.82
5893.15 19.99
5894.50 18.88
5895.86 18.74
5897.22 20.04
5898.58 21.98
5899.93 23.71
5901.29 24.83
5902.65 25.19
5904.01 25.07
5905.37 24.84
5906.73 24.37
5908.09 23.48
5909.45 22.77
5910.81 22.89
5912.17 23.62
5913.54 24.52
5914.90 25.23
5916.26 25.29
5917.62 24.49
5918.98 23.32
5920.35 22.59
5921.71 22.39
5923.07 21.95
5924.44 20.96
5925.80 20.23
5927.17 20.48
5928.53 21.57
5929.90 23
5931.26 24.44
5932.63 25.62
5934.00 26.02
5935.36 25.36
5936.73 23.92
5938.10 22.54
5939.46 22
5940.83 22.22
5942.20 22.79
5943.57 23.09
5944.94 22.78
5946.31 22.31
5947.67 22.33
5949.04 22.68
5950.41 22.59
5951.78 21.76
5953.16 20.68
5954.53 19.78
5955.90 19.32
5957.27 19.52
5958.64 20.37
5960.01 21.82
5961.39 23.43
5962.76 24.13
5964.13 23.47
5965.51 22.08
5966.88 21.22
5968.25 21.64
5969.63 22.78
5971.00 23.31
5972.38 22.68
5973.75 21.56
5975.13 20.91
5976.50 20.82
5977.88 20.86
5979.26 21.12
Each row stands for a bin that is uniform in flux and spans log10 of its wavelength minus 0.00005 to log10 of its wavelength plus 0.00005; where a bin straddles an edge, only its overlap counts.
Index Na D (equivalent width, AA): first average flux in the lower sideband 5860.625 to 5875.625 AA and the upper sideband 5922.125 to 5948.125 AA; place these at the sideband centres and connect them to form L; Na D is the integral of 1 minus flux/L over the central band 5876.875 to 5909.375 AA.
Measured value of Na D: 1.0 AA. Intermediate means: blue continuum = 23.3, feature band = 22.4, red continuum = 22.8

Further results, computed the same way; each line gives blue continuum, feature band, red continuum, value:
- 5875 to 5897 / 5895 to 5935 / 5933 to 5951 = -1.1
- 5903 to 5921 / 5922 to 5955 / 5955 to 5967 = 0.3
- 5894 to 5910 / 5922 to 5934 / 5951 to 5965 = -0.2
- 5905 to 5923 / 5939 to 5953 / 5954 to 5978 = 0.1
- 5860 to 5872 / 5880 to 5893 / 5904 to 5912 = 1.0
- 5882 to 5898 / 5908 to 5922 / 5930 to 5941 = -0.8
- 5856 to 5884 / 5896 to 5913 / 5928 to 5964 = -0.5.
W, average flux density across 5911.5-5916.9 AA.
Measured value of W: 24.6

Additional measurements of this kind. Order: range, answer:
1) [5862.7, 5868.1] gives 23.5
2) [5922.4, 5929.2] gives 21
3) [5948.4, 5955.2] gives 21.5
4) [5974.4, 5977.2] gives 20.9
